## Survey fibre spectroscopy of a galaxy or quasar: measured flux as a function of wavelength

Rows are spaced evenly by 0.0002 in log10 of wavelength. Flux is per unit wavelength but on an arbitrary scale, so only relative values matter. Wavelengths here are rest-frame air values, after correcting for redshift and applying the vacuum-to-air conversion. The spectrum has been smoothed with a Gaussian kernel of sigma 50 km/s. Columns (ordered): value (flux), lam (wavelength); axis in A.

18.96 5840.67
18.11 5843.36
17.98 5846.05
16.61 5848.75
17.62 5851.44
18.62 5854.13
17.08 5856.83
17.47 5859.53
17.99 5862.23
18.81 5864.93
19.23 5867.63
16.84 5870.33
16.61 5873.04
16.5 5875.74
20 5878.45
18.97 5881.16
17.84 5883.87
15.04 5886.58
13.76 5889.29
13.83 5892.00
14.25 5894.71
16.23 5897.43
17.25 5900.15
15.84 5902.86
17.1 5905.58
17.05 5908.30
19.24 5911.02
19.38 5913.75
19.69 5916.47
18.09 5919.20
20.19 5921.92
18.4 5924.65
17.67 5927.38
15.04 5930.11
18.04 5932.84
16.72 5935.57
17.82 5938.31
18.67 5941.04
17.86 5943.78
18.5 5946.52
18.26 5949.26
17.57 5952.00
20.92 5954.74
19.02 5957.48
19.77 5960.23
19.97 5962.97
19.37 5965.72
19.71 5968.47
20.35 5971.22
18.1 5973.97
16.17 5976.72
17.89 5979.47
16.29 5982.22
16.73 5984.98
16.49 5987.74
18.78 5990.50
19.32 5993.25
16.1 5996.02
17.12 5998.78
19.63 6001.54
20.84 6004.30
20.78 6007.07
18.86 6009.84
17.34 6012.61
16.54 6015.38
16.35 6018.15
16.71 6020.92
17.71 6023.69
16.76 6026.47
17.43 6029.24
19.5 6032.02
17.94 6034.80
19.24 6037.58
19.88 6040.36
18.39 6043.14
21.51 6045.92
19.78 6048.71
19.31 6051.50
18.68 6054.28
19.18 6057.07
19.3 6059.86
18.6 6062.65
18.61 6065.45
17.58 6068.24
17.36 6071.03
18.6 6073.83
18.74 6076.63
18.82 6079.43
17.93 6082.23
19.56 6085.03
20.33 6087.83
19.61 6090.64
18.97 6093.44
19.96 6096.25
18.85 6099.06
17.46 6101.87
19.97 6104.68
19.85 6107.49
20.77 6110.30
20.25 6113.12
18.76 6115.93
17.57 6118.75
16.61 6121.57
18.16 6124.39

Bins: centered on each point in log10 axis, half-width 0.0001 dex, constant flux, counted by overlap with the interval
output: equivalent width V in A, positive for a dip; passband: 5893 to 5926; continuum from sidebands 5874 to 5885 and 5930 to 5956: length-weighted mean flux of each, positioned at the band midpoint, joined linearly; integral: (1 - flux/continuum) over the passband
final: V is 0.9 A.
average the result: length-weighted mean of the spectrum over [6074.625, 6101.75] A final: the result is 19.1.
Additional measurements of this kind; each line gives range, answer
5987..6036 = 18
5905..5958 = 18.3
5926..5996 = 18.2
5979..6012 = 18.2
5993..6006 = 18.6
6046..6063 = 19.4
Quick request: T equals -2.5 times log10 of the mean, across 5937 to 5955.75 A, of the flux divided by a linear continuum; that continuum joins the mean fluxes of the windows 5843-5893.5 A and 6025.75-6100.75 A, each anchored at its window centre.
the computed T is -0.032 mag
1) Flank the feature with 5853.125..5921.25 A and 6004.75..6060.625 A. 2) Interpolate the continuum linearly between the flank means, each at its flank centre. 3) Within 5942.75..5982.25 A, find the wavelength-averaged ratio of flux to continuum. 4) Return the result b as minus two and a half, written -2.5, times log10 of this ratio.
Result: -0.04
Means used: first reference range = 17.3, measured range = 18.7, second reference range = 18.6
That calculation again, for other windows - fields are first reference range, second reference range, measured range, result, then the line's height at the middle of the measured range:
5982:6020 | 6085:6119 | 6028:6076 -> -0.01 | 18.7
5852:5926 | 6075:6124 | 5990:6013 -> -0.03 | 18.3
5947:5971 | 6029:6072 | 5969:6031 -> 0.08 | 19.2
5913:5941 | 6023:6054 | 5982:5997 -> 0.07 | 18.5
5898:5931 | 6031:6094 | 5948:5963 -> -0.06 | 18.2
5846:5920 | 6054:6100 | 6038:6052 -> -0.07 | 18.6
